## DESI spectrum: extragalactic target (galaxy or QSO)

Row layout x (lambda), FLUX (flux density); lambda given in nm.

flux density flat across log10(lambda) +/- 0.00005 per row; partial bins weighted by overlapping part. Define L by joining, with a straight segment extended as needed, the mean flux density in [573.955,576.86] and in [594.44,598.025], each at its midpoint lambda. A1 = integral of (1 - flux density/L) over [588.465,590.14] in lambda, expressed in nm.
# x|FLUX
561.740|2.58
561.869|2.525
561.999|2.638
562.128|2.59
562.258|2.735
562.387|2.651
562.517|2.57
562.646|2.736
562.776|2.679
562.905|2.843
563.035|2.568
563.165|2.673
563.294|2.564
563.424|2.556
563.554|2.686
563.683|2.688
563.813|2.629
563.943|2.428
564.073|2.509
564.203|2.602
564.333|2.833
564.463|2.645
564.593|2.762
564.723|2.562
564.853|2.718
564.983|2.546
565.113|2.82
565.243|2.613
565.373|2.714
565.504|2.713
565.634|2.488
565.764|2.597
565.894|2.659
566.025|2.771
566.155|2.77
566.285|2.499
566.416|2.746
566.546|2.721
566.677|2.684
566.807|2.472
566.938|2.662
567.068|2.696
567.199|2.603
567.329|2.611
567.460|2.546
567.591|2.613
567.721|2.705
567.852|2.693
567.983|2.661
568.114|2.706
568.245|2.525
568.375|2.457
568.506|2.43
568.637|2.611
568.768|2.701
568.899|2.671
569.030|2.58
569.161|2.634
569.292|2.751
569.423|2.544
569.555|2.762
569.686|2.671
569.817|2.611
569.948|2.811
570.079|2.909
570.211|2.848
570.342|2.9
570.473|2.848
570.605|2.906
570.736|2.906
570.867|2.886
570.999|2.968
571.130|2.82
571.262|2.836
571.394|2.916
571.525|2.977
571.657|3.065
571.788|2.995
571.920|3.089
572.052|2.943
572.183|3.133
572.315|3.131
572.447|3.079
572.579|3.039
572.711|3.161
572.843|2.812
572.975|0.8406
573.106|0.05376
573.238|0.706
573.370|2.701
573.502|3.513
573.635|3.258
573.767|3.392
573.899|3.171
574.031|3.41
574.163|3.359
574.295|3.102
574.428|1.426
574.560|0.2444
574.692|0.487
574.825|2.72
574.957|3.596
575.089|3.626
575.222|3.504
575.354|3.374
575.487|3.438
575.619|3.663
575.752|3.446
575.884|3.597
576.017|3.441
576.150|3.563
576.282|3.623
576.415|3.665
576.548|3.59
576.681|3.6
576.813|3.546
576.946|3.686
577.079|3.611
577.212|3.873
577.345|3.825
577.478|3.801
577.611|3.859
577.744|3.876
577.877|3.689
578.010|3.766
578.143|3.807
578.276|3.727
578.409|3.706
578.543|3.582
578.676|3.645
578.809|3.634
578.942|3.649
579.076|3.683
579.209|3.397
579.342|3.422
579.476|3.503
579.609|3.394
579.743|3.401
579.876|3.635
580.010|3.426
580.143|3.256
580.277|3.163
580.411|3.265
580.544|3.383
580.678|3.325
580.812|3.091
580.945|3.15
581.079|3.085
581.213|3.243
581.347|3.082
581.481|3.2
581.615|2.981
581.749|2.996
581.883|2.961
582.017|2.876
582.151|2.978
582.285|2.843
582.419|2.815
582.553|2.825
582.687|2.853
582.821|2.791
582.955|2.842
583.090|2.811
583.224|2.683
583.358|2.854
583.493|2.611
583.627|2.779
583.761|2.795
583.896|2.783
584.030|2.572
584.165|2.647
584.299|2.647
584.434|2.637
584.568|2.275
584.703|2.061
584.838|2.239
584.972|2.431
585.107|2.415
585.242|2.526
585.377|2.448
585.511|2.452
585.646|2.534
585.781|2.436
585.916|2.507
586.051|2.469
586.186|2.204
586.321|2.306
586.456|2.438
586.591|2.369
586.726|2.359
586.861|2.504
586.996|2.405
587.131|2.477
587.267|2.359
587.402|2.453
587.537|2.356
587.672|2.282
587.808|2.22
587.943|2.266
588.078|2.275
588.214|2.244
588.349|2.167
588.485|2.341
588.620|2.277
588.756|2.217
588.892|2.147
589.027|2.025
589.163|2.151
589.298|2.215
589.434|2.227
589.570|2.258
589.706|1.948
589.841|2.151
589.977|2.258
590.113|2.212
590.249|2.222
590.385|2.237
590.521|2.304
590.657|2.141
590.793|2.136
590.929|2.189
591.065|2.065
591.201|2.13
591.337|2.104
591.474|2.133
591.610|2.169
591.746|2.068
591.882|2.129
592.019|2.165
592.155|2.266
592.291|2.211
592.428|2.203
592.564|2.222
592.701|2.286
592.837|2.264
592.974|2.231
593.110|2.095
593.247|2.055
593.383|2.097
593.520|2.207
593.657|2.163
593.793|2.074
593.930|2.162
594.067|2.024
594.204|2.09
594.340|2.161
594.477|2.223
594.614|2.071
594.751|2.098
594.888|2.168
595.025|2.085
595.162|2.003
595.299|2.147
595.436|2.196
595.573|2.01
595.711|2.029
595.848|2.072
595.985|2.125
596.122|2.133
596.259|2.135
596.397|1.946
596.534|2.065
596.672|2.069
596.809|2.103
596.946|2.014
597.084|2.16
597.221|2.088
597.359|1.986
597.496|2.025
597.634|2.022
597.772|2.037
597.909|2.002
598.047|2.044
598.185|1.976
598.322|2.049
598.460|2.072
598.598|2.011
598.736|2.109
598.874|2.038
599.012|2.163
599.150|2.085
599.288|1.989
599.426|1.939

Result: 0.16 nm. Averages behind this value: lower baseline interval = 3.09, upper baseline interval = 2.08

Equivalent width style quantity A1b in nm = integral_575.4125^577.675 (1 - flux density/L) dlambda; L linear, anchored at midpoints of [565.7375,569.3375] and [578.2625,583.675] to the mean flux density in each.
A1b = -0.48 nm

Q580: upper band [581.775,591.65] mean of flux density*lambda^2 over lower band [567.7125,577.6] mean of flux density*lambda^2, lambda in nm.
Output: 0.9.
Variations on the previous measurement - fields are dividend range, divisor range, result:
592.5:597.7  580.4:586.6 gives 0.80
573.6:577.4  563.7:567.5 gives 1.25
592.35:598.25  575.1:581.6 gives 0.63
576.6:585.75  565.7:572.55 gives 1.18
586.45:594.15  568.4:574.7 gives 0.89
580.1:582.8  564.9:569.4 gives 1.22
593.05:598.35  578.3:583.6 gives 0.69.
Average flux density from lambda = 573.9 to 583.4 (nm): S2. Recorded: 3.25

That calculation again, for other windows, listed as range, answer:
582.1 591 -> 2.42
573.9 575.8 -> 2.82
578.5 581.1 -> 3.41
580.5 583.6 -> 2.96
